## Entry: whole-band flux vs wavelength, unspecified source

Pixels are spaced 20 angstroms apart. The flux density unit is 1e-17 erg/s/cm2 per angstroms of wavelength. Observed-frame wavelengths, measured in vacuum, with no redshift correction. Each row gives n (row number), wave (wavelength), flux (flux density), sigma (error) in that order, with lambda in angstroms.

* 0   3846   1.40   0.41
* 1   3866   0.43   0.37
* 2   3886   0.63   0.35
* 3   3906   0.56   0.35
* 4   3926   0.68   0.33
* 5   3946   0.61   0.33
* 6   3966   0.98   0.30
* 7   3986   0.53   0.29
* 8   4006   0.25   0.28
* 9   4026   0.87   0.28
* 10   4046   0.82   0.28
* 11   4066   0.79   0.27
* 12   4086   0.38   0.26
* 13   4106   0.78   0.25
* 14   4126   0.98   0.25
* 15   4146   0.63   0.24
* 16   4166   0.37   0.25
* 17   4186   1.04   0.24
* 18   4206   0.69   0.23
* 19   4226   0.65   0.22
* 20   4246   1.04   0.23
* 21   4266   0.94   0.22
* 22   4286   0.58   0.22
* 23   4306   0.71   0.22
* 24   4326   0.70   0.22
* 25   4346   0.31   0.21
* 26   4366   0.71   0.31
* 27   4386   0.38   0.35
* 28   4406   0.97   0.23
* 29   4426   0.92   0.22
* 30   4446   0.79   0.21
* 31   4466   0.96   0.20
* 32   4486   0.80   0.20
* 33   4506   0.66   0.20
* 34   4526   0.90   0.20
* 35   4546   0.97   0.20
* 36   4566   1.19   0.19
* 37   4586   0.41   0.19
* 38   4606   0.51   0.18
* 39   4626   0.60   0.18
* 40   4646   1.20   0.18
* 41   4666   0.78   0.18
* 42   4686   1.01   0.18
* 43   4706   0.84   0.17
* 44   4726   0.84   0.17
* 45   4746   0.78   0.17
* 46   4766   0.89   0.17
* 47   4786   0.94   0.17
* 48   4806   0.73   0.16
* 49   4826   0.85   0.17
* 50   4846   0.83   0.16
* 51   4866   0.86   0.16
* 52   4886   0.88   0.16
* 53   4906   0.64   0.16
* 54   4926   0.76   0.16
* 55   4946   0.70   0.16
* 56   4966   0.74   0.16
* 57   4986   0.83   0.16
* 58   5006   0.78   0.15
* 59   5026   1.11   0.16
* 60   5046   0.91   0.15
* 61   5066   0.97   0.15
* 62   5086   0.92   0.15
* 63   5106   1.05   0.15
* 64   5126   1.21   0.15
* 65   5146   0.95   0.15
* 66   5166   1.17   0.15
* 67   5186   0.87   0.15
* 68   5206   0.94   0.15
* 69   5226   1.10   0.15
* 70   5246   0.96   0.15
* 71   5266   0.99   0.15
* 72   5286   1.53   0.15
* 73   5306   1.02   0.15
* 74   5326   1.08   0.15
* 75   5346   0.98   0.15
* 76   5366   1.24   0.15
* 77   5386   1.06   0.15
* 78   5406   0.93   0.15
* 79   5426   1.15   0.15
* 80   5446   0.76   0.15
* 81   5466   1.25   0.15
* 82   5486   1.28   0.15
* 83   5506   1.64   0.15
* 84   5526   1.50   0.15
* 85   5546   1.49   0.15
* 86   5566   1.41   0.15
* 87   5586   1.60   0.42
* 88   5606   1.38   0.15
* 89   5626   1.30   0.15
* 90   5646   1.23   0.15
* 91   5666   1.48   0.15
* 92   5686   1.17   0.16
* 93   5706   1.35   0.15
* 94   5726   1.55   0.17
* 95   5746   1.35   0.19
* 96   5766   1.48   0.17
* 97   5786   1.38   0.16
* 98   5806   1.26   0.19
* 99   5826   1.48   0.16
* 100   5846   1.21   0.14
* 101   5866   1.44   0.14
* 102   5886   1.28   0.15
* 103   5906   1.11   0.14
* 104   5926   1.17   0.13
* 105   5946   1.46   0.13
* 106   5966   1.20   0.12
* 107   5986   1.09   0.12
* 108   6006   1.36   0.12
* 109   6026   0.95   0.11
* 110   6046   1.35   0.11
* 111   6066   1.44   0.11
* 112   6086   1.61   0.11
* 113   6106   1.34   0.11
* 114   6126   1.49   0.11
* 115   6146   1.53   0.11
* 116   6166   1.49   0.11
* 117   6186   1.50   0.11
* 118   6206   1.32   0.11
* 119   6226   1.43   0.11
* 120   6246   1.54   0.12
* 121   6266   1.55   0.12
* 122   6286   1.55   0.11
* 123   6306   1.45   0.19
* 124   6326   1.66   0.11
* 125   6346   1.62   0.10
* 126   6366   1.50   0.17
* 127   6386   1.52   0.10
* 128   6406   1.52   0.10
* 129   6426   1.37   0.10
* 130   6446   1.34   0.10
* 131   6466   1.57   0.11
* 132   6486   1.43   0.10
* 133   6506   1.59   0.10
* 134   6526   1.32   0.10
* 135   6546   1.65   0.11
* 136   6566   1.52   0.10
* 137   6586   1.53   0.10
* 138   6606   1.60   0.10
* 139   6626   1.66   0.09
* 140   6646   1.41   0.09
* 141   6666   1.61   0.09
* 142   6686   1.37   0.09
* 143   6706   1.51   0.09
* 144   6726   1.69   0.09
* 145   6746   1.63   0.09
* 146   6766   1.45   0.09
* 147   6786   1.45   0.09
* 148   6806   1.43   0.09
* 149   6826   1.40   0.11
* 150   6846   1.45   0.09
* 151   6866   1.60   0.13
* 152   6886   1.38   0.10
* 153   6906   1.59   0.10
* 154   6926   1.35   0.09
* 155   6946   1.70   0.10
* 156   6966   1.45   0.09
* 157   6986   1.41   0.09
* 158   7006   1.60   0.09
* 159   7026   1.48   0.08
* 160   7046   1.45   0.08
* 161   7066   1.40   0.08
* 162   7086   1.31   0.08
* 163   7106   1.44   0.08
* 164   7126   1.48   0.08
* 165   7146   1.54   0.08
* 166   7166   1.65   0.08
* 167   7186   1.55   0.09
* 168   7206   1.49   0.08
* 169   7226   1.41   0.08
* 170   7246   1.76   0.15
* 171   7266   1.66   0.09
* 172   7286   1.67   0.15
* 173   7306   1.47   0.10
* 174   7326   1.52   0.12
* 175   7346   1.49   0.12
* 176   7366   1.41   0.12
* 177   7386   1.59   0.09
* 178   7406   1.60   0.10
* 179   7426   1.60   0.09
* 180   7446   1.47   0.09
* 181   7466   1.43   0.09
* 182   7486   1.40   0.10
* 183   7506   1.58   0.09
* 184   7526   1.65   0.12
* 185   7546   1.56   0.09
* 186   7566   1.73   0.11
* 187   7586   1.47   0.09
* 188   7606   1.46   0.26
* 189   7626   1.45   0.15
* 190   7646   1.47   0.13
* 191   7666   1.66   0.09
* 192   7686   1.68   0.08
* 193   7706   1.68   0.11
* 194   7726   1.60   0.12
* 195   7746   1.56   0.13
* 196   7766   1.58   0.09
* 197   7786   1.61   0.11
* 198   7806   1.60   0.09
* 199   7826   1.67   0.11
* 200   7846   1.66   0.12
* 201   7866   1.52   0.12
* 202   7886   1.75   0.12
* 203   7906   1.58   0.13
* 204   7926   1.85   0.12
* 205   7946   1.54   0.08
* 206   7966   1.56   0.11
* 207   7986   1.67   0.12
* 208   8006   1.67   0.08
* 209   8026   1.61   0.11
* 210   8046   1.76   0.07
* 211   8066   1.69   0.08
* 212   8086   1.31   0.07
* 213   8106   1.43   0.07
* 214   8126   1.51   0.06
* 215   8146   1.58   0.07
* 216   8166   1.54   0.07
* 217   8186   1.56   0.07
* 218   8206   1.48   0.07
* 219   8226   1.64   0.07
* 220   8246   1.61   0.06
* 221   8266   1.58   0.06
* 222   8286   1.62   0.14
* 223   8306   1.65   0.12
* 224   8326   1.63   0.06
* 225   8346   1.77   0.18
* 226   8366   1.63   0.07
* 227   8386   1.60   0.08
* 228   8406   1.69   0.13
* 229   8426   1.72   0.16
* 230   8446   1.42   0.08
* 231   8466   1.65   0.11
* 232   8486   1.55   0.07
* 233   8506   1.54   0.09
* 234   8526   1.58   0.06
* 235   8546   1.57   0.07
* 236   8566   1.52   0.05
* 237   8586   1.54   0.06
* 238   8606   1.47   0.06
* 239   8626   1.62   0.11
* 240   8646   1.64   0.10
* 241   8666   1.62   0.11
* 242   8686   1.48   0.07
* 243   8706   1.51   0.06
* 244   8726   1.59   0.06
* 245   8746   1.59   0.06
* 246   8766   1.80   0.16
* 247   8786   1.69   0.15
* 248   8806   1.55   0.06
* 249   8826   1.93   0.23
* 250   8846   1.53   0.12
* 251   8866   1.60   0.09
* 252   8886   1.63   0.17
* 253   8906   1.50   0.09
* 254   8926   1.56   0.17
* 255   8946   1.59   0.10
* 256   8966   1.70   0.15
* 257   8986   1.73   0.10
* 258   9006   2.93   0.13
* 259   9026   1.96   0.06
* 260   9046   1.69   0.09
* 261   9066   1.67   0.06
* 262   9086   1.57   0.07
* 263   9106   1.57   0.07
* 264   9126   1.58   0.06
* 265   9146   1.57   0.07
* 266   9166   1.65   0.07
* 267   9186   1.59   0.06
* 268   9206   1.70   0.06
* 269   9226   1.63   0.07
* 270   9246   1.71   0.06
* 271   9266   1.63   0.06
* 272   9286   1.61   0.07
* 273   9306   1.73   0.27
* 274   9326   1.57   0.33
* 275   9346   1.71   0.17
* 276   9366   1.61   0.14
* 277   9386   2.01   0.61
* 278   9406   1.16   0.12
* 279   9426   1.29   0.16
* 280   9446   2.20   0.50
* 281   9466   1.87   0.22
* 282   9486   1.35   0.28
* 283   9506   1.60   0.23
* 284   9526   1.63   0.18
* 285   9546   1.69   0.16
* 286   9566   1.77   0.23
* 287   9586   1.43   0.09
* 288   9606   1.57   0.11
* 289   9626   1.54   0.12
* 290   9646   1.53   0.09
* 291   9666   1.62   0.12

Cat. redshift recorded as 0.372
